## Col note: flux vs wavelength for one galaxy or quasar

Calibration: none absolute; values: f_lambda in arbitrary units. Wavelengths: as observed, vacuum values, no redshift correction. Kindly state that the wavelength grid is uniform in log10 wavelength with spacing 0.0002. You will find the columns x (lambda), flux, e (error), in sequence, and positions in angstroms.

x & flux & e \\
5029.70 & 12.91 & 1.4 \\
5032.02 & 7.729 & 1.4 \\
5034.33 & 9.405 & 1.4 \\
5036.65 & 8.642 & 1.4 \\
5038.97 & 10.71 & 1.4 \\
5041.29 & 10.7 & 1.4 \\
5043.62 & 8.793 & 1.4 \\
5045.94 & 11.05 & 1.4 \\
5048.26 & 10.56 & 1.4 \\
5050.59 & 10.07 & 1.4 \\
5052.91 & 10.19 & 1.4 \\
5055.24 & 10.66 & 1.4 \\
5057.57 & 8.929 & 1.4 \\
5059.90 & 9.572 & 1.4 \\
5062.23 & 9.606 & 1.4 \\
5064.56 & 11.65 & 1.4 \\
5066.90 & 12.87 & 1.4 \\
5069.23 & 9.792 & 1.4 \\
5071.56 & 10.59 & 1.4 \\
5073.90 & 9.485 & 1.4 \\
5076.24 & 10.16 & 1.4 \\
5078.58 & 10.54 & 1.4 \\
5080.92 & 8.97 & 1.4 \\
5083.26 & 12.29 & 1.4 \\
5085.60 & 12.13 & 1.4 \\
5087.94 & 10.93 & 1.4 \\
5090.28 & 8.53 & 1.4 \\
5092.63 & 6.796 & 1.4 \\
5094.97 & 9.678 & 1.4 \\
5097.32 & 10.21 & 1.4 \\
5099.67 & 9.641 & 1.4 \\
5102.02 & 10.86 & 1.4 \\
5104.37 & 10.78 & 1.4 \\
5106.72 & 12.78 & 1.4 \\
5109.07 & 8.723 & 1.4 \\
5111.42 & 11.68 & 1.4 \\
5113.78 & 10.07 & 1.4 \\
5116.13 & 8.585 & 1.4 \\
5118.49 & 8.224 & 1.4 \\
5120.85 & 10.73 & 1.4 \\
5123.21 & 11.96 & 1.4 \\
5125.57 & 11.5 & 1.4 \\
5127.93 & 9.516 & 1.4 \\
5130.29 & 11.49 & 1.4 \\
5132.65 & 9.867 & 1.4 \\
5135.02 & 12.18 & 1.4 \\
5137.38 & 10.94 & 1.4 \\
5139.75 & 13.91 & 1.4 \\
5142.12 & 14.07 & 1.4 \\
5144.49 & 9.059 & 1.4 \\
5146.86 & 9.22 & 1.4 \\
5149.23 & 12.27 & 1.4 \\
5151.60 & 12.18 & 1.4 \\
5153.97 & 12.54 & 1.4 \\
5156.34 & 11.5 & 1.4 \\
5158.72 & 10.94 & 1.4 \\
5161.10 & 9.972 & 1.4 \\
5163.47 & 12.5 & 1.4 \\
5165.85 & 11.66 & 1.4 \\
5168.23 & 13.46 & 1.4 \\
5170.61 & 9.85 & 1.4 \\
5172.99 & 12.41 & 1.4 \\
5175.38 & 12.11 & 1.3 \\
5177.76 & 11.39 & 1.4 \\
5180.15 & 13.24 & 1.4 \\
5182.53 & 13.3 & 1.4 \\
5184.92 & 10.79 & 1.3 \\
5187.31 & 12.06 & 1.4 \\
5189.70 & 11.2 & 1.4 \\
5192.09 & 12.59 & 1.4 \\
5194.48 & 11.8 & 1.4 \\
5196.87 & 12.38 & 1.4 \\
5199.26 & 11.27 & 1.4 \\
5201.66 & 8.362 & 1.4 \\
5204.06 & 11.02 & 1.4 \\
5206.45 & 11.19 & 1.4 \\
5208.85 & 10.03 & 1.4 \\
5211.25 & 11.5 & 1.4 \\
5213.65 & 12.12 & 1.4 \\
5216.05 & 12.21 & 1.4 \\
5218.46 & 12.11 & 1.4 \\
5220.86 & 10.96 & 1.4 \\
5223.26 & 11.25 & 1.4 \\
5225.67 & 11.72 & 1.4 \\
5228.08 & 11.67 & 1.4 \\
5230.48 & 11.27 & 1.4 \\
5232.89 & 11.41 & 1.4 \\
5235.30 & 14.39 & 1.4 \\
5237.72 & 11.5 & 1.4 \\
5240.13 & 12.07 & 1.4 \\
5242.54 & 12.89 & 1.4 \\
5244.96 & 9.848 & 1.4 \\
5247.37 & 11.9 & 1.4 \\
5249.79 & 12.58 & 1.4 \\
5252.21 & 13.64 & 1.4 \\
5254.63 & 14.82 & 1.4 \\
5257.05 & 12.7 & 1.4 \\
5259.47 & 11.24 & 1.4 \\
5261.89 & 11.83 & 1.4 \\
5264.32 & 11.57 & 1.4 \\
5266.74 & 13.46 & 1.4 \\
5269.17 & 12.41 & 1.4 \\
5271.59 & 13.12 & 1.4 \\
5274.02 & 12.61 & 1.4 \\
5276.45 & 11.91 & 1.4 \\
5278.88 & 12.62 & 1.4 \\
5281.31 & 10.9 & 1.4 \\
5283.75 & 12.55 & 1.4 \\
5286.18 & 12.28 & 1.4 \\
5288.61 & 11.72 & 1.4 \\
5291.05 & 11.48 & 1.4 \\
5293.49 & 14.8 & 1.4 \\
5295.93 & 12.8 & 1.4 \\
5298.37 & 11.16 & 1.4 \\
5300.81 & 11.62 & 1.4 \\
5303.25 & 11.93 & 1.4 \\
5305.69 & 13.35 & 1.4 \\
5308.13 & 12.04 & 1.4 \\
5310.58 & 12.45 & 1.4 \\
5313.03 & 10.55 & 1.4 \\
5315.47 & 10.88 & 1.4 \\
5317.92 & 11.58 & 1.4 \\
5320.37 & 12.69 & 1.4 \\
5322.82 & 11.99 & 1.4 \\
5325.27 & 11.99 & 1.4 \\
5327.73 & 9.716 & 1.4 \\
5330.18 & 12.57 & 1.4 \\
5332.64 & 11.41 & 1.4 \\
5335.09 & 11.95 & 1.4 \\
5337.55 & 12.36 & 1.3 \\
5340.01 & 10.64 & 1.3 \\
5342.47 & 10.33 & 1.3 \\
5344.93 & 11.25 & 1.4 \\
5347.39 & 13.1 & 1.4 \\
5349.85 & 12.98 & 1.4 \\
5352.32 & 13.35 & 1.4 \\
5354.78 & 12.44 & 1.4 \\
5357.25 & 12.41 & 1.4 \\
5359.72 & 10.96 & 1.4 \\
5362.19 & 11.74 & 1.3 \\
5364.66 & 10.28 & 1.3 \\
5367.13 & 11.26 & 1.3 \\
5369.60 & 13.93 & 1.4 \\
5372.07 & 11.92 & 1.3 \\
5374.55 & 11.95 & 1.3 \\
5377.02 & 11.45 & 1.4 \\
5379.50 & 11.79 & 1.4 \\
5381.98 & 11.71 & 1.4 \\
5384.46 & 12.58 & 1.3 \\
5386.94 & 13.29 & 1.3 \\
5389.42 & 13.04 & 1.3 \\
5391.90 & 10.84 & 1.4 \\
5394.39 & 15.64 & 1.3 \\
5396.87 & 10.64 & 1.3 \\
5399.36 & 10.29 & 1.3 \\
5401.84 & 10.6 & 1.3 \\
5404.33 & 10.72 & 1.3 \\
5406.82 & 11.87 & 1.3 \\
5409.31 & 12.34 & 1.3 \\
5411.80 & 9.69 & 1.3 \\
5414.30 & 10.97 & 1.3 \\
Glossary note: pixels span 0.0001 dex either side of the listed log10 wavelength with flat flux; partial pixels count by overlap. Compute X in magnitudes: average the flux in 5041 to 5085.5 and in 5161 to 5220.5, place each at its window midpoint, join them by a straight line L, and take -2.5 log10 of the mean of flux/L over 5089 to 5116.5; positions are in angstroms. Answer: 0.09 mag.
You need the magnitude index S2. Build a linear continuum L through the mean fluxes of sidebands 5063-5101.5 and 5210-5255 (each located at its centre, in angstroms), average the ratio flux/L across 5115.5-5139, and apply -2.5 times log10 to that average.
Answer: 0.02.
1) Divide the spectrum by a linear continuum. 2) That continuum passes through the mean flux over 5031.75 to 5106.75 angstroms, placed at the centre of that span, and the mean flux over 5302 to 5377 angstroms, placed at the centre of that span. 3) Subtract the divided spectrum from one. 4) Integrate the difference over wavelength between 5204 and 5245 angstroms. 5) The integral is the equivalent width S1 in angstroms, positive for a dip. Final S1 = -2.0 angstroms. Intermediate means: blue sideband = 10.2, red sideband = 11.9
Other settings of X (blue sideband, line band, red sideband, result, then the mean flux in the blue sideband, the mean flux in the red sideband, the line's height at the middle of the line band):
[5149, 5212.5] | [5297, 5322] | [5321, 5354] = 0.00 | 11.6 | 11.8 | 11.8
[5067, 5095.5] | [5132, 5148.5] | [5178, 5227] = -0.06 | 10.1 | 11.6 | 10.8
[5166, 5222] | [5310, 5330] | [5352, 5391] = 0.04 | 11.6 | 12.1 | 12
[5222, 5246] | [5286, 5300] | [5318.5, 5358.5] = -0.04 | 11.8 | 11.9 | 11.9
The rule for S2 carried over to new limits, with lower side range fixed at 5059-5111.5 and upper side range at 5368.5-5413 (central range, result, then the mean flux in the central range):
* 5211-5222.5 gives -0.07 mag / 11.8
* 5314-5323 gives -0.02 mag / 11.7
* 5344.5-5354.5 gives -0.10 mag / 12.8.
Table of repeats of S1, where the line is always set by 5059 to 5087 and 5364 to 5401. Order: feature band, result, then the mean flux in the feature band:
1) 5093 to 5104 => 0.9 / 9.91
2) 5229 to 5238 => -0.6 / 12.2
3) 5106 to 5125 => 0.9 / 10.3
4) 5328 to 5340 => 0.1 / 11.7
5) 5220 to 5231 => 0.0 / 11.4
